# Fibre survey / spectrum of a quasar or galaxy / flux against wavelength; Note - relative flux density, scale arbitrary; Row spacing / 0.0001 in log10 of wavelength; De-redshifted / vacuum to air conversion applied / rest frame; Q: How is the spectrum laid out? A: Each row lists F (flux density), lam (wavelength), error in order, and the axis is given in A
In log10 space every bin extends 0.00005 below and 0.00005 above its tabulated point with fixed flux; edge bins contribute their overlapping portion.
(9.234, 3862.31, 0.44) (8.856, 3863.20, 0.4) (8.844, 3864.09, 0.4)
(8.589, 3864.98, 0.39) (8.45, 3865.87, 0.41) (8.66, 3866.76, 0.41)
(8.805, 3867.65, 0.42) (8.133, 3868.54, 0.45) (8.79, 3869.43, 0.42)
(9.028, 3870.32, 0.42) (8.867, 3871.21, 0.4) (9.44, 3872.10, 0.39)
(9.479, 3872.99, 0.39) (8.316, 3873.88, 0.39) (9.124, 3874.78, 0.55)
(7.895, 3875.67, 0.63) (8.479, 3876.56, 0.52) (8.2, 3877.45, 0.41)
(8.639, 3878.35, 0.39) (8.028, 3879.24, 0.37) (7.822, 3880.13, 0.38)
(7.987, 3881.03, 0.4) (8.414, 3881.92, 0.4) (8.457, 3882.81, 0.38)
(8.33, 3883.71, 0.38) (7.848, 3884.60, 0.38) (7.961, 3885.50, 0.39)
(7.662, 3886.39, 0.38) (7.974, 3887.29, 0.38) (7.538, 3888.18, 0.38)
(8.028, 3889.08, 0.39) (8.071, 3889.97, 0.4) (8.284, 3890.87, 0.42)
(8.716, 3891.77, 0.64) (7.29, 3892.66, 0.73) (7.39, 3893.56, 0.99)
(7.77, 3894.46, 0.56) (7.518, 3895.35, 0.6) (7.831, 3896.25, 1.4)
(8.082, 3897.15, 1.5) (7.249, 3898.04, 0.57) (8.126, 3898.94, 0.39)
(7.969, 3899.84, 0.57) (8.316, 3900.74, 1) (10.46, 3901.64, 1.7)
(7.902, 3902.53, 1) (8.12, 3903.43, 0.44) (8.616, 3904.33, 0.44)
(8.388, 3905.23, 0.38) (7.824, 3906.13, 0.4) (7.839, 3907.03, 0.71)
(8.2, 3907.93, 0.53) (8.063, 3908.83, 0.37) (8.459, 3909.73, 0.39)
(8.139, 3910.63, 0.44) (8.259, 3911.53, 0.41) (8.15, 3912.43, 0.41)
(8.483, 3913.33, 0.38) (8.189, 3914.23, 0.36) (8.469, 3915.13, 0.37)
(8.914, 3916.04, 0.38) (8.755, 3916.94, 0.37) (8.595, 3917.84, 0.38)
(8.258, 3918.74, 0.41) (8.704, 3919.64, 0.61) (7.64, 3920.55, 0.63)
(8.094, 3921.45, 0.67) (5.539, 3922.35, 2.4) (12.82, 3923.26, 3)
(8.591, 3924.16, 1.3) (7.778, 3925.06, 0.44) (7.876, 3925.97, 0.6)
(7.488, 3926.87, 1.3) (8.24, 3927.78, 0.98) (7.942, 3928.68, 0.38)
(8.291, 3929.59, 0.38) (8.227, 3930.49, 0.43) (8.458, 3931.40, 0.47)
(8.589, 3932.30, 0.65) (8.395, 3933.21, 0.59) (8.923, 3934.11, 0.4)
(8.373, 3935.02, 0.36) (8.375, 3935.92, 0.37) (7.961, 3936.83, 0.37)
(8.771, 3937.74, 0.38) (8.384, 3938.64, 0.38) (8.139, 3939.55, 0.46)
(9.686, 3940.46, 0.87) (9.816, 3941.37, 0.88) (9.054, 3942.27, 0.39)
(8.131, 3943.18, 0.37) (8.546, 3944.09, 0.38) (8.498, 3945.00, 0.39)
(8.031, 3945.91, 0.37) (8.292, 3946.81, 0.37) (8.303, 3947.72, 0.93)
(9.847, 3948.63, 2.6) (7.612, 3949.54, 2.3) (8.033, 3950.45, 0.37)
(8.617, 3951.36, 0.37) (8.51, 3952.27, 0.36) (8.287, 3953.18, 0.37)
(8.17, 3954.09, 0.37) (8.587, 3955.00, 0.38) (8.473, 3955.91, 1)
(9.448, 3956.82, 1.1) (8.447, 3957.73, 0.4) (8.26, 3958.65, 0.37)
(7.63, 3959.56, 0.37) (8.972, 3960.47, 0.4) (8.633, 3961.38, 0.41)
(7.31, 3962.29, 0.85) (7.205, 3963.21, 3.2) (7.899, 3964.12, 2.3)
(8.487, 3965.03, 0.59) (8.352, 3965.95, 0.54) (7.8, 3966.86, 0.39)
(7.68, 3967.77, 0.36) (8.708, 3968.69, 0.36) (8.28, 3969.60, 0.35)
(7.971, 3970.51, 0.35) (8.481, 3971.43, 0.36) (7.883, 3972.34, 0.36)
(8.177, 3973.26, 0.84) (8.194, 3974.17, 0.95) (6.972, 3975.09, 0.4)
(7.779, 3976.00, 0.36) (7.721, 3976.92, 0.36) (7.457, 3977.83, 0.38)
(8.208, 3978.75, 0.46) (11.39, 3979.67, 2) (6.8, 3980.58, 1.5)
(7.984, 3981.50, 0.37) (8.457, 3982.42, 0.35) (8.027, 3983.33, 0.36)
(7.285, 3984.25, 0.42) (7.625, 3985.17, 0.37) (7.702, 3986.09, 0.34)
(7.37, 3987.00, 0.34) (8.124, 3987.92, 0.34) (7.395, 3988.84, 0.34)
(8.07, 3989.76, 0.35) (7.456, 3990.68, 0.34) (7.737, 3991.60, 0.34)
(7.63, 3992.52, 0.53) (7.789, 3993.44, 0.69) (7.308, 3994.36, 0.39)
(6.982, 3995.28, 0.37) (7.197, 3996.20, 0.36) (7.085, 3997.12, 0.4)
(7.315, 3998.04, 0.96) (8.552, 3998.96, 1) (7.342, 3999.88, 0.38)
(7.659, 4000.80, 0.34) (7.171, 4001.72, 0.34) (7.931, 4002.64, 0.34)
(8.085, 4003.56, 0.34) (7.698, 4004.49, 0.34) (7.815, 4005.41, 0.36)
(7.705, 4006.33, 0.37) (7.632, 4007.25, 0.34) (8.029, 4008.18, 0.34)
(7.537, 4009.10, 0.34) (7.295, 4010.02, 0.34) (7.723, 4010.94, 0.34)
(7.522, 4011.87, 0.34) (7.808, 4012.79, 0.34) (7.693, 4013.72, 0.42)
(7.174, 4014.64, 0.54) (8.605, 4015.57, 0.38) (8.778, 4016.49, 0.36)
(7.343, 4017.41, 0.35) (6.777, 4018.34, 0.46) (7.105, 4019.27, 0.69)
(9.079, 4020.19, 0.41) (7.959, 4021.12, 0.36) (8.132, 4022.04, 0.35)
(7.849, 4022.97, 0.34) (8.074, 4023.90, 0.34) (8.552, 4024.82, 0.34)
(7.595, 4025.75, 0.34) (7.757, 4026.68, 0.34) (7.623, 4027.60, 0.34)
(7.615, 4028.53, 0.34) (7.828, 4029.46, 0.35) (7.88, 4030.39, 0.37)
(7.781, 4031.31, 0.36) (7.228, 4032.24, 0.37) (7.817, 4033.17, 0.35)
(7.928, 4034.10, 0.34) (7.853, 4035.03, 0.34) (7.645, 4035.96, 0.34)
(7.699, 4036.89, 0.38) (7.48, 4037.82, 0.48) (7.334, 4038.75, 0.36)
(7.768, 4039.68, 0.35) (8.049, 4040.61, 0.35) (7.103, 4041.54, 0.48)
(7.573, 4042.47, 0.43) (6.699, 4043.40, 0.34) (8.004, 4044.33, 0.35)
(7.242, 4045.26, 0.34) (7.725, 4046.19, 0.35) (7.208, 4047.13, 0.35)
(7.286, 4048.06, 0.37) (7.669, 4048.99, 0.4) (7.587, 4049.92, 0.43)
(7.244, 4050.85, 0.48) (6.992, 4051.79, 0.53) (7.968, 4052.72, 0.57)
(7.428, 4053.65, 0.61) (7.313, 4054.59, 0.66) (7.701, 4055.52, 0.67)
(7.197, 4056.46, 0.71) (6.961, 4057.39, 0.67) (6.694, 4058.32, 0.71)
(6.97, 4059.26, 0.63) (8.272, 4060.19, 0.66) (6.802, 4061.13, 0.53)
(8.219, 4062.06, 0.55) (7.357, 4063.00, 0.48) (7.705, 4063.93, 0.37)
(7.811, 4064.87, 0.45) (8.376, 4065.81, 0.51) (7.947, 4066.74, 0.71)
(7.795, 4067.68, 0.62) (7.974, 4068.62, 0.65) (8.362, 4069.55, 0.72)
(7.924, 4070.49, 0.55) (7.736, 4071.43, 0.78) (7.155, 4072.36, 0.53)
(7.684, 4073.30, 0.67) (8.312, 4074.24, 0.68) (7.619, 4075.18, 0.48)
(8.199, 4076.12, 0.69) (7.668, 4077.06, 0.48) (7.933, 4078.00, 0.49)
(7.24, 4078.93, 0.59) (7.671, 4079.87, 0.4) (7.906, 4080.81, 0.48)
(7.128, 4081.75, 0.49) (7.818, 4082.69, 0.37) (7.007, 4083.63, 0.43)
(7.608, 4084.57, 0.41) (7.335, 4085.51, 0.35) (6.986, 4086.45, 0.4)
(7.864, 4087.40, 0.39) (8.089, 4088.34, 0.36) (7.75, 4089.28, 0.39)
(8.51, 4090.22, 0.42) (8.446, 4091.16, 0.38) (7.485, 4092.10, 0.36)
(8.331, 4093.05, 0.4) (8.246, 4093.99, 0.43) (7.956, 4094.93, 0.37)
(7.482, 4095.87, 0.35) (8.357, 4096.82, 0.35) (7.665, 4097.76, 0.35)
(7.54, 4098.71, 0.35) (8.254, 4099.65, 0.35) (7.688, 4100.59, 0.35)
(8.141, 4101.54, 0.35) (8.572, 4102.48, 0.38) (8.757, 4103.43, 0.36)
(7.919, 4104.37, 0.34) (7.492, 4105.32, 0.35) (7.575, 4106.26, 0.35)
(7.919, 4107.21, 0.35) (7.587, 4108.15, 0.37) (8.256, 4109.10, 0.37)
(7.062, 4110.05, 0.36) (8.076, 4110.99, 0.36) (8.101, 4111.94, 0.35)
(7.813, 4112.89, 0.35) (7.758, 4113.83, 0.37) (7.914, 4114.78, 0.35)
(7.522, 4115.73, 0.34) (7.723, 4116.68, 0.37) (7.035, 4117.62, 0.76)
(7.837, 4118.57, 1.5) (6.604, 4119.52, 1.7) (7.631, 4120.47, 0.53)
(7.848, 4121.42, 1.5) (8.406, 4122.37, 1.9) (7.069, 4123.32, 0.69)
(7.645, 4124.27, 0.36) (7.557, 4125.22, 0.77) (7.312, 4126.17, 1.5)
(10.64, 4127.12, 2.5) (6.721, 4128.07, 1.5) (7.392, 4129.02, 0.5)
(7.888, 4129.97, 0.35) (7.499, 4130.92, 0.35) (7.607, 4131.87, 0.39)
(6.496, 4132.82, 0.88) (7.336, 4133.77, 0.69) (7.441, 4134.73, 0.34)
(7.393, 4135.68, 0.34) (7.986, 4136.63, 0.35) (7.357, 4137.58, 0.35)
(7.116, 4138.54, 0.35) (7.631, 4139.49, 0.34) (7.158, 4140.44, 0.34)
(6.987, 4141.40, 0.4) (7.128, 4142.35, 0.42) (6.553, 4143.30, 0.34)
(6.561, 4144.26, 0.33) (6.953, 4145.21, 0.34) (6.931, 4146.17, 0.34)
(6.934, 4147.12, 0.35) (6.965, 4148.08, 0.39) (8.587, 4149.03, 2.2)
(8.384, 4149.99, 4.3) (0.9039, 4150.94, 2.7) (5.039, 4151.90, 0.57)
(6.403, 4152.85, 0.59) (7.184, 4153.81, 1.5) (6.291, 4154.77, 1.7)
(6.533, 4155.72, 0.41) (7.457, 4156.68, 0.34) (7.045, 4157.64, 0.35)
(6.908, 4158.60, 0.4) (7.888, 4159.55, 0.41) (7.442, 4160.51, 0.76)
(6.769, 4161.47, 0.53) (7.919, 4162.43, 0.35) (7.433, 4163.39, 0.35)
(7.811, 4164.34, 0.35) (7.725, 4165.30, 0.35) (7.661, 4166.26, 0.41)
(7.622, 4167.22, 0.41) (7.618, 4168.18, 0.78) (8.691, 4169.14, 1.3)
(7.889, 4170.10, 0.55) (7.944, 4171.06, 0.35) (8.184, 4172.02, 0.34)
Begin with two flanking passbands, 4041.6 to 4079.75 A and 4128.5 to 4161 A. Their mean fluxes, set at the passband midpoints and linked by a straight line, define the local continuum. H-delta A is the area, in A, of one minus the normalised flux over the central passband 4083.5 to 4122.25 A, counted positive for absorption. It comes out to -2.8 A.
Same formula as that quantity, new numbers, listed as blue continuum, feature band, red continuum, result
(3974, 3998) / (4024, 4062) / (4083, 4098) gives 1.2 A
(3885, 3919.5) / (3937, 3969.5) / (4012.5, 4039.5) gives -1.6 A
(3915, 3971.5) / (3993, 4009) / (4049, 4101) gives 1.0 A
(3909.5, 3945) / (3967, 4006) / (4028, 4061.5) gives 0.7 A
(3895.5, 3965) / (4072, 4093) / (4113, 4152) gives -0.5 A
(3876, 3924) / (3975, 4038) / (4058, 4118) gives 1.6 A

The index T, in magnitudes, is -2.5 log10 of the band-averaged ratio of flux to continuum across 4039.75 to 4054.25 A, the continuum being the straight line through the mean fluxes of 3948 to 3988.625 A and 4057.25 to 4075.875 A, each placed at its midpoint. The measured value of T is 0.047 mag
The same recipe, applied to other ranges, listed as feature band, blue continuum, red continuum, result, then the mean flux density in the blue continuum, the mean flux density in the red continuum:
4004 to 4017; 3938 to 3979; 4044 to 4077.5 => 0.02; 8.29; 7.61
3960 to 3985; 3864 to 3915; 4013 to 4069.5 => -0.02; 8.27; 7.65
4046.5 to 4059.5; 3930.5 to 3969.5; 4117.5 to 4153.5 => 0.06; 8.42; 7.18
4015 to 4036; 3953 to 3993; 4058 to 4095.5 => 0.01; 8.05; 7.75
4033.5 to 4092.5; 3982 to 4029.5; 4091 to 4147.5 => 0.01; 7.72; 7.63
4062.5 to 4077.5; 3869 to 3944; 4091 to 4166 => -0.02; 8.33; 7.45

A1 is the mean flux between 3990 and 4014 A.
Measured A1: 7.61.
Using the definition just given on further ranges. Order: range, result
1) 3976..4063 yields 7.67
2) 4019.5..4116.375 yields 7.73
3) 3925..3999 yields 8.14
